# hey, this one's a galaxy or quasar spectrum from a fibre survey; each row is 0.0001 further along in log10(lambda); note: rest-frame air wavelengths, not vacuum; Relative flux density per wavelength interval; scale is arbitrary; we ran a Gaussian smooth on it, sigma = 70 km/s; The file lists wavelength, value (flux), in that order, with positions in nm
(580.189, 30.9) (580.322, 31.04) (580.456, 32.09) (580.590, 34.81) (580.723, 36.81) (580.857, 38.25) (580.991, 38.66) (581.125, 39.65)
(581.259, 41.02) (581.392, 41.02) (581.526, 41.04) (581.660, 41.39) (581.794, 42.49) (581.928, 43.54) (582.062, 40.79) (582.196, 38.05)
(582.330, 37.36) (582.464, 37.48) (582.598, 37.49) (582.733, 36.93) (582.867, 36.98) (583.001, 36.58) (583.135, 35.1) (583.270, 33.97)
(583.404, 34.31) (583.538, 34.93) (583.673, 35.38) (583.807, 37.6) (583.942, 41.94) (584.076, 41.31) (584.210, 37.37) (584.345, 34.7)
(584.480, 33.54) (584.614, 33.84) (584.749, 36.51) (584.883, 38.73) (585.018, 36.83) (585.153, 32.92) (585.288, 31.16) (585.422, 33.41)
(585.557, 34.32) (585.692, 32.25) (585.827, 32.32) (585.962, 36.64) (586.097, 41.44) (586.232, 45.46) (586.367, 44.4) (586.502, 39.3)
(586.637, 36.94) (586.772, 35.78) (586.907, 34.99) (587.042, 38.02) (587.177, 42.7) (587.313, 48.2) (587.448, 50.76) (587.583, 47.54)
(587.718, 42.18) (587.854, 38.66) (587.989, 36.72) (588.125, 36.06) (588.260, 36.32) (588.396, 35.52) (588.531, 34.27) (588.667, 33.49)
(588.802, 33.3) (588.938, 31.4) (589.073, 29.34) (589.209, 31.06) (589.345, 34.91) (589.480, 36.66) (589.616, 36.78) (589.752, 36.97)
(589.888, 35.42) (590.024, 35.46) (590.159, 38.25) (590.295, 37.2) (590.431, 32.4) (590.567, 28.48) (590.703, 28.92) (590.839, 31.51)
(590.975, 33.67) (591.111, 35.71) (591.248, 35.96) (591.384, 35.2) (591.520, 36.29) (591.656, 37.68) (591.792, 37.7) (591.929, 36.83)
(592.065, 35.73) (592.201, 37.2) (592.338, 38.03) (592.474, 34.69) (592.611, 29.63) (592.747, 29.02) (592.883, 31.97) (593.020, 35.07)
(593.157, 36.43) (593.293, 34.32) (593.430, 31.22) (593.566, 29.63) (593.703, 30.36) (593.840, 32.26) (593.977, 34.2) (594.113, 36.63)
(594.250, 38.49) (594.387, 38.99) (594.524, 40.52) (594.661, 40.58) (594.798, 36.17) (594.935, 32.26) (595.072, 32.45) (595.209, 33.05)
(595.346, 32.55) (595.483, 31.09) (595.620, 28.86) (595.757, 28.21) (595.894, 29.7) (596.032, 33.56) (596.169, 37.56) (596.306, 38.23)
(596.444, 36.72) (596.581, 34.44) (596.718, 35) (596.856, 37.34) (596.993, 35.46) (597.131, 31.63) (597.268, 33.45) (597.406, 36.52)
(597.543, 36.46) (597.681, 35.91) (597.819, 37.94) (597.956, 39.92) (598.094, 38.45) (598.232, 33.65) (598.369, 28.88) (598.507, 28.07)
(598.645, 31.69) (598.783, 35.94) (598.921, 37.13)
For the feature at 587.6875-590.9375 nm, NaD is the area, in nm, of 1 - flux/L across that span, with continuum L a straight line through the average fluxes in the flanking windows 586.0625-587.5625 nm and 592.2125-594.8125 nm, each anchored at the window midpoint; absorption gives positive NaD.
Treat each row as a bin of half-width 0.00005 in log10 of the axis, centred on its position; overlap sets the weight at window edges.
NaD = 0.38 nm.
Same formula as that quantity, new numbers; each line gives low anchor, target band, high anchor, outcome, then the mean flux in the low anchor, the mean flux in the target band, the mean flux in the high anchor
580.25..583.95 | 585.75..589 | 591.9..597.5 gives -0.23 nm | 37.7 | 38.8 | 34.3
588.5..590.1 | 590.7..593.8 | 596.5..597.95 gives 0.05 nm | 34.1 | 34.1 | 35.6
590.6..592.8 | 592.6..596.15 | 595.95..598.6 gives 0.14 nm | 34.5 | 33.5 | 35.2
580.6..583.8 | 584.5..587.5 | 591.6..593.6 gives -0.09 nm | 38.2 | 37.9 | 34.4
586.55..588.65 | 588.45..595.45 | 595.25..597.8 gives 0.45 nm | 39.5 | 34.4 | 34.1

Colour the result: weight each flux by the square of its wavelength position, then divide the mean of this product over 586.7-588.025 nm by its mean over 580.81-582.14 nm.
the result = 1.04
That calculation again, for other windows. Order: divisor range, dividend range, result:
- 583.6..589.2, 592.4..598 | 0.95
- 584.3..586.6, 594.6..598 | 0.99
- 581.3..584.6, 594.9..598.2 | 0.95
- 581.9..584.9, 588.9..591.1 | 0.93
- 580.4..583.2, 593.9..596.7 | 0.94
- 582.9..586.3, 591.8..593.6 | 0.97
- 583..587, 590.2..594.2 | 0.95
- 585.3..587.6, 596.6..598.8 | 0.92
